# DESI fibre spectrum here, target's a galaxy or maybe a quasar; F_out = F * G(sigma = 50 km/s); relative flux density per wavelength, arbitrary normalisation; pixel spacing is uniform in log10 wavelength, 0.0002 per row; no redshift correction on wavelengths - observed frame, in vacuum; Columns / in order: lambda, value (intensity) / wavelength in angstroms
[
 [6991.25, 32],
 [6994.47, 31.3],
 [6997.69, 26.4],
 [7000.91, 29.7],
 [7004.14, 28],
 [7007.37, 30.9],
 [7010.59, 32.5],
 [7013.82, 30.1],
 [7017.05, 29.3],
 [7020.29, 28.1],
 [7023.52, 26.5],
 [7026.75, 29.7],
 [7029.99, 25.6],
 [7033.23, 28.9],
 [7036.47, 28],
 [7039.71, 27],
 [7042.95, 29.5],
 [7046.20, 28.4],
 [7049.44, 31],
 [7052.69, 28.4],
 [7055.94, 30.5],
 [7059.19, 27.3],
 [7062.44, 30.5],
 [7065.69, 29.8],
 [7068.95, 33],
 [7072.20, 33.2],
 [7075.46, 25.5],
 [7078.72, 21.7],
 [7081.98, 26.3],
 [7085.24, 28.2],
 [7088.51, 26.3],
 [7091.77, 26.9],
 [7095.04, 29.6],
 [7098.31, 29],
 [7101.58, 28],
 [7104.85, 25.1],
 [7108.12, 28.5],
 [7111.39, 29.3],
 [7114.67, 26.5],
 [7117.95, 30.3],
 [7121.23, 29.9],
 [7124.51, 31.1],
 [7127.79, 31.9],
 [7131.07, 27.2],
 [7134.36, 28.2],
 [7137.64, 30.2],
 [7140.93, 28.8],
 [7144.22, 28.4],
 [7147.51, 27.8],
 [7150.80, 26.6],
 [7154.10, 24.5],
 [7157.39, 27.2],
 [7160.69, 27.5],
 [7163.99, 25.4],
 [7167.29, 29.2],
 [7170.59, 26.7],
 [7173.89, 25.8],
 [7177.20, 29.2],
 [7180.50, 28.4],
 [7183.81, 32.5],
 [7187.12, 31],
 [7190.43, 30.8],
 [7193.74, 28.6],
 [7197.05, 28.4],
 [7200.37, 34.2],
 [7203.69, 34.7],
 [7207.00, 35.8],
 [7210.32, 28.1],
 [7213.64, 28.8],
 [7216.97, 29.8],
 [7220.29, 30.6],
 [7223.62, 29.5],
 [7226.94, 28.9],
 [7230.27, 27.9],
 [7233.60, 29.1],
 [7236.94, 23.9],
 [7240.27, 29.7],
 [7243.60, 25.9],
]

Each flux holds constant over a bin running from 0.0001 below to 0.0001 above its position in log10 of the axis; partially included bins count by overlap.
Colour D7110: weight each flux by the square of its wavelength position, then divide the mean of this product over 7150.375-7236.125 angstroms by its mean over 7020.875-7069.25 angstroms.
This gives 1.1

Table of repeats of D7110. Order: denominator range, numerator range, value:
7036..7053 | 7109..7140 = 1.04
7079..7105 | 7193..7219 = 1.18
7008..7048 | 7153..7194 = 1.03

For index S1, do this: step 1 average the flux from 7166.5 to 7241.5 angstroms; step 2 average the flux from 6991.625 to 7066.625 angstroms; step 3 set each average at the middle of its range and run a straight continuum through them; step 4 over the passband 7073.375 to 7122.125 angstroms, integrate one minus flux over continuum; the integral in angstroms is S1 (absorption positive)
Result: 3.1 angstroms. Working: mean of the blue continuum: 29.1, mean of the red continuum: 29.6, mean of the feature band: 27.4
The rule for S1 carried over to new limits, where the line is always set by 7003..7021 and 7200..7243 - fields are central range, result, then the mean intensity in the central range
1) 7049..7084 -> 1.36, 28.8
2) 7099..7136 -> 1.44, 28.7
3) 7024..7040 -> 1.13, 27.8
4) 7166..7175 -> 0.79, 27.3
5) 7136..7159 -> 1.73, 27.6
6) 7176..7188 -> -0.16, 30.3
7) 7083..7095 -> 1.00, 27.4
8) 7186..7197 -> 0.01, 29.9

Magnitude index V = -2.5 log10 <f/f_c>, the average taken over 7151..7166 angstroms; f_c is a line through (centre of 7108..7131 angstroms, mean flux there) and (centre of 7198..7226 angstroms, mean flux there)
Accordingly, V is 0.155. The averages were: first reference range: 29.6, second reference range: 31.3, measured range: 26.3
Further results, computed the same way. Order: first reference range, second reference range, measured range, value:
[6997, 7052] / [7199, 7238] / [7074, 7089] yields 0.15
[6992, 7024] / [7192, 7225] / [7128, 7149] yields 0.06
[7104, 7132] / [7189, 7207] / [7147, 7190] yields 0.11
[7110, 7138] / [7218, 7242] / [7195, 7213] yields -0.12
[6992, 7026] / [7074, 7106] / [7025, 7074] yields -0.05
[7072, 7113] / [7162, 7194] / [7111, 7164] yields -0.01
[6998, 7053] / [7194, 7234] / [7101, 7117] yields 0.08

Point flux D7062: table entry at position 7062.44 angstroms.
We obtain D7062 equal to 30.5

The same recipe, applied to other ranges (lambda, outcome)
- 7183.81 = 32.5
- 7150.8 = 26.6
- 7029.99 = 25.6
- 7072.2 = 33.2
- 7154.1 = 24.5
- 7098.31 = 29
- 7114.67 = 26.5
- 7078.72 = 21.7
